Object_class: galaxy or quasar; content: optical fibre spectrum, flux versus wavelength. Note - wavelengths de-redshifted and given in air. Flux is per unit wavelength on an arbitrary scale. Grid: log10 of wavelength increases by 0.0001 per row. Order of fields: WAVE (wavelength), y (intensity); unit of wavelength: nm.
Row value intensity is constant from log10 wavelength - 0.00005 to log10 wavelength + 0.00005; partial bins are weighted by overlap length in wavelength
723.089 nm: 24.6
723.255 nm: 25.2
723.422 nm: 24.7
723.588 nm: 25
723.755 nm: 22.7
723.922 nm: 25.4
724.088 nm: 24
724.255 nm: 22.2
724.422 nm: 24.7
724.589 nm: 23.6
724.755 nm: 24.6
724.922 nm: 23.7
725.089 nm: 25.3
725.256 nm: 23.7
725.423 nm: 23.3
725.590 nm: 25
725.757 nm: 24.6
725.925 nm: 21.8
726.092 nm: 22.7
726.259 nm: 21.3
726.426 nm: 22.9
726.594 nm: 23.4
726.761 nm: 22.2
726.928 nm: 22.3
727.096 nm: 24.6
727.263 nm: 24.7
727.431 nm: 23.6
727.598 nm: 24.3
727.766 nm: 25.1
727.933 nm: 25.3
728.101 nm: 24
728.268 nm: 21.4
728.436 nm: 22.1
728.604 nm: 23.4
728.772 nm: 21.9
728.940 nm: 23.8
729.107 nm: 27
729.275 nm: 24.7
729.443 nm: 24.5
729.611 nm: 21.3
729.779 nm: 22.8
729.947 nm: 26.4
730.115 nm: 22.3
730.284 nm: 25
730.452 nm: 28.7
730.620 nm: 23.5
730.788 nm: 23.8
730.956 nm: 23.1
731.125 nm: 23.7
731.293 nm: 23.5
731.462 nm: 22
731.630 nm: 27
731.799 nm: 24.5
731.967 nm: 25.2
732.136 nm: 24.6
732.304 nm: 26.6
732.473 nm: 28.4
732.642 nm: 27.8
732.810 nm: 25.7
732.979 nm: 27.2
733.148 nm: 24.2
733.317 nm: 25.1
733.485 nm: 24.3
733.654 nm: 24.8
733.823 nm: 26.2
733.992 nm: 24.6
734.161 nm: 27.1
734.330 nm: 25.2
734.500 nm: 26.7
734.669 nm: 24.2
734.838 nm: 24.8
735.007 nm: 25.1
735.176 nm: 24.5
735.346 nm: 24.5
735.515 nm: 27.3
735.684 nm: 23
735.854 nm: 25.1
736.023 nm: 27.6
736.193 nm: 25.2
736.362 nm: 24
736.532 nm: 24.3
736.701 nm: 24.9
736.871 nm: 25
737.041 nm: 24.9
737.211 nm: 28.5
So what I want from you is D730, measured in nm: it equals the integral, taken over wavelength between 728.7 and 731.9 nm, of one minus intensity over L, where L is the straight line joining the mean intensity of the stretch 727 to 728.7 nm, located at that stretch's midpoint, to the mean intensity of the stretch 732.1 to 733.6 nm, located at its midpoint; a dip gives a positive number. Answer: 0.09 nm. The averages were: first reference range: 23.8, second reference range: 26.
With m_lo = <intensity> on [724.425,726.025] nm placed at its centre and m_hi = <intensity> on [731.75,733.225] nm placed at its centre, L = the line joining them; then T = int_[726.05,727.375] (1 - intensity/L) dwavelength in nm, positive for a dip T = 0.07 nm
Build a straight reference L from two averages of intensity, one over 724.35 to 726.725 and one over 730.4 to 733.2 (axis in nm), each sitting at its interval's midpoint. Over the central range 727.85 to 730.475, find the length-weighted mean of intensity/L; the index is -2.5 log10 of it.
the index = 0.03 mag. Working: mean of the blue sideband 23.6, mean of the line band 23.9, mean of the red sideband 25.2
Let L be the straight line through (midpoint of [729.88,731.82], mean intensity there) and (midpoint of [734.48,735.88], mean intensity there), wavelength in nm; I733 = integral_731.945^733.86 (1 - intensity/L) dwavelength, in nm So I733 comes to -0.092 nm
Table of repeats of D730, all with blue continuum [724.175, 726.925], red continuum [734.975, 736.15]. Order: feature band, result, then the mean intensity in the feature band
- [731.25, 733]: -0.07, 25.7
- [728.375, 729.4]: 0.01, 23.9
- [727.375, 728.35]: -0.01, 24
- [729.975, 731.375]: 0.00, 24.3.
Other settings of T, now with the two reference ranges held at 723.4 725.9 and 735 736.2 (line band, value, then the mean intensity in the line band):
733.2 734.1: 0.00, 25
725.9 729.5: 0.13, 23.5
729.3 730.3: 0.04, 23.7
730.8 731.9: 0.04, 24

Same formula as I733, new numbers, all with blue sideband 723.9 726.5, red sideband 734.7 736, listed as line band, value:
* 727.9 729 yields 0.05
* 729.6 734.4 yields -0.09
